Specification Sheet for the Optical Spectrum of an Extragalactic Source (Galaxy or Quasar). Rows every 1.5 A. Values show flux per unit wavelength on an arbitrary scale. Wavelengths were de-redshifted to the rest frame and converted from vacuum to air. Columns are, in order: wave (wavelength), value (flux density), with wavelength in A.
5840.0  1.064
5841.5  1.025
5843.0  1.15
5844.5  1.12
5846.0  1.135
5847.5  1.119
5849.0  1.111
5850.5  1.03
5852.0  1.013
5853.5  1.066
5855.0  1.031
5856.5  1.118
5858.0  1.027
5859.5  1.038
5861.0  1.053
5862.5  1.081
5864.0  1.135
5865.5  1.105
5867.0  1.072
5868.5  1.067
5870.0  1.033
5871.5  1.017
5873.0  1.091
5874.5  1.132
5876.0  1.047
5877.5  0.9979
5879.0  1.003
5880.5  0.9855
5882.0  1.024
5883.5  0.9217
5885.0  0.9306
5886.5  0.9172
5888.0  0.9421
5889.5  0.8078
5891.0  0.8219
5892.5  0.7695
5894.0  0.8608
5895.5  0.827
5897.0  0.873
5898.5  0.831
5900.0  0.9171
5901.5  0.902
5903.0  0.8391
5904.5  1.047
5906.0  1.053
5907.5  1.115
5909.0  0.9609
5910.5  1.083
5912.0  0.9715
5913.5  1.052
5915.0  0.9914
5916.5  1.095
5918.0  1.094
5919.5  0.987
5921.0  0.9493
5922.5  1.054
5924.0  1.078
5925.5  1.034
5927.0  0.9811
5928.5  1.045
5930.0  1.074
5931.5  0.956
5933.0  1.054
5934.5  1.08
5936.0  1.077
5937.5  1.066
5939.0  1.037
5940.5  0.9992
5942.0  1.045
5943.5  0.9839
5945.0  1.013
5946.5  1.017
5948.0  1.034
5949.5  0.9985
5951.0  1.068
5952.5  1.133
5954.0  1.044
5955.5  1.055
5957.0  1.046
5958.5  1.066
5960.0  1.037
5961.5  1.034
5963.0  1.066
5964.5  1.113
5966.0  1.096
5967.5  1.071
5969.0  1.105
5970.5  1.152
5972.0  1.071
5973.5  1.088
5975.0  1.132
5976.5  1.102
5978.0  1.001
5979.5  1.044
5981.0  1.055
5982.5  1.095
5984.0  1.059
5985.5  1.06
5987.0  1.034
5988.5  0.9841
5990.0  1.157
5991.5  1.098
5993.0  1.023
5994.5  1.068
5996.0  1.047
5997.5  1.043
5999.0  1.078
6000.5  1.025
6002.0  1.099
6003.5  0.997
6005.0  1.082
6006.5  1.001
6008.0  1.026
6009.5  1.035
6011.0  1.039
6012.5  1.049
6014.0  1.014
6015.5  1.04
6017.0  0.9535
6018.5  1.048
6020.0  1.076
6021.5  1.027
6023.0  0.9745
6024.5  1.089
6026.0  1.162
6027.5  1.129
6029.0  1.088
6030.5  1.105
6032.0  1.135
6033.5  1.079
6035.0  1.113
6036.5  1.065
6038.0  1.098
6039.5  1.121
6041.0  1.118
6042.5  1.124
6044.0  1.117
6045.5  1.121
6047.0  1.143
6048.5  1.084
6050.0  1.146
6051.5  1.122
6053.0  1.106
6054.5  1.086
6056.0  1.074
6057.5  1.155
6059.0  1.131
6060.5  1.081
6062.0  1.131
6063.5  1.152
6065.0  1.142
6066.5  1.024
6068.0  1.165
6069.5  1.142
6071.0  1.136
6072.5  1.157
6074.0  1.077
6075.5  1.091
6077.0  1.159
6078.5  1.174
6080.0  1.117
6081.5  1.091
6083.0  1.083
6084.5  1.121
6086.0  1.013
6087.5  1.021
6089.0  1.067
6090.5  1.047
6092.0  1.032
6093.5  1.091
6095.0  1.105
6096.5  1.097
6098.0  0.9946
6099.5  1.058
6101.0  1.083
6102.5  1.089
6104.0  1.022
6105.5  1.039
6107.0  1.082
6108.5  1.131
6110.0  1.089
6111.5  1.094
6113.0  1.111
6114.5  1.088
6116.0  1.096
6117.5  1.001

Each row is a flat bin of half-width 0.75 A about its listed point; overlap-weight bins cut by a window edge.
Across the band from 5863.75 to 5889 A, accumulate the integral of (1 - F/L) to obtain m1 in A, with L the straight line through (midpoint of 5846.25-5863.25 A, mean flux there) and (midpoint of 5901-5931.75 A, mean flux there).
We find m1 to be 0.69 A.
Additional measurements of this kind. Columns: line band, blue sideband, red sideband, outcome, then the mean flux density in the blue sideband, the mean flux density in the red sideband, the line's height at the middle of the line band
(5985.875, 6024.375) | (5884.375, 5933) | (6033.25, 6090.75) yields 0.49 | 0.966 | 1.11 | 1.06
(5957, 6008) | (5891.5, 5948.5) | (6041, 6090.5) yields -1.03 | 0.995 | 1.11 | 1.04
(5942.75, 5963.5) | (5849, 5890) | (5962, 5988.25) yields 0.48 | 1.03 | 1.08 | 1.07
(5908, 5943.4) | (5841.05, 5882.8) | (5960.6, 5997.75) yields 1.20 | 1.07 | 1.07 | 1.07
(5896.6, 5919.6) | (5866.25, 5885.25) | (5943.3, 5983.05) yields 1.13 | 1.03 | 1.06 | 1.04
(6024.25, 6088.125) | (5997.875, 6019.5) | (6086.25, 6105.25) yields -3.93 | 1.04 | 1.06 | 1.05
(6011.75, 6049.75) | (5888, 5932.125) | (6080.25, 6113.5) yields -1.80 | 0.968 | 1.07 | 1.03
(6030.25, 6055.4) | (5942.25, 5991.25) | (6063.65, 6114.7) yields -0.72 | 1.06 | 1.09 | 1.08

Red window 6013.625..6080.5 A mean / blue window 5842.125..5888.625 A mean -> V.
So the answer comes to 1.05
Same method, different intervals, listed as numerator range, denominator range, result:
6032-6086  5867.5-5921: 1.15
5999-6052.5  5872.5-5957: 1.08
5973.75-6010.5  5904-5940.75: 1.02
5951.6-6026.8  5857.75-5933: 1.07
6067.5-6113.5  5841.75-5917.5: 1.08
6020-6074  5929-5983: 1.05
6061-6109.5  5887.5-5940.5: 1.11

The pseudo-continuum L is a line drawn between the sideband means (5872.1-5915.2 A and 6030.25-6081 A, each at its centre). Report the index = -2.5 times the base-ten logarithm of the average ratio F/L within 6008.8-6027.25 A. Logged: 0.04 mag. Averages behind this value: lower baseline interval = 0.955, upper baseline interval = 1.12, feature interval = 1.04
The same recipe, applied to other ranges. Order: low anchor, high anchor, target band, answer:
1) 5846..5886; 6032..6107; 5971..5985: 0.003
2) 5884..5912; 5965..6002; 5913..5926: -0.088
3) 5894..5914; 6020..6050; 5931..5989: -0.042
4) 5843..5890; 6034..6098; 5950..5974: -0.006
